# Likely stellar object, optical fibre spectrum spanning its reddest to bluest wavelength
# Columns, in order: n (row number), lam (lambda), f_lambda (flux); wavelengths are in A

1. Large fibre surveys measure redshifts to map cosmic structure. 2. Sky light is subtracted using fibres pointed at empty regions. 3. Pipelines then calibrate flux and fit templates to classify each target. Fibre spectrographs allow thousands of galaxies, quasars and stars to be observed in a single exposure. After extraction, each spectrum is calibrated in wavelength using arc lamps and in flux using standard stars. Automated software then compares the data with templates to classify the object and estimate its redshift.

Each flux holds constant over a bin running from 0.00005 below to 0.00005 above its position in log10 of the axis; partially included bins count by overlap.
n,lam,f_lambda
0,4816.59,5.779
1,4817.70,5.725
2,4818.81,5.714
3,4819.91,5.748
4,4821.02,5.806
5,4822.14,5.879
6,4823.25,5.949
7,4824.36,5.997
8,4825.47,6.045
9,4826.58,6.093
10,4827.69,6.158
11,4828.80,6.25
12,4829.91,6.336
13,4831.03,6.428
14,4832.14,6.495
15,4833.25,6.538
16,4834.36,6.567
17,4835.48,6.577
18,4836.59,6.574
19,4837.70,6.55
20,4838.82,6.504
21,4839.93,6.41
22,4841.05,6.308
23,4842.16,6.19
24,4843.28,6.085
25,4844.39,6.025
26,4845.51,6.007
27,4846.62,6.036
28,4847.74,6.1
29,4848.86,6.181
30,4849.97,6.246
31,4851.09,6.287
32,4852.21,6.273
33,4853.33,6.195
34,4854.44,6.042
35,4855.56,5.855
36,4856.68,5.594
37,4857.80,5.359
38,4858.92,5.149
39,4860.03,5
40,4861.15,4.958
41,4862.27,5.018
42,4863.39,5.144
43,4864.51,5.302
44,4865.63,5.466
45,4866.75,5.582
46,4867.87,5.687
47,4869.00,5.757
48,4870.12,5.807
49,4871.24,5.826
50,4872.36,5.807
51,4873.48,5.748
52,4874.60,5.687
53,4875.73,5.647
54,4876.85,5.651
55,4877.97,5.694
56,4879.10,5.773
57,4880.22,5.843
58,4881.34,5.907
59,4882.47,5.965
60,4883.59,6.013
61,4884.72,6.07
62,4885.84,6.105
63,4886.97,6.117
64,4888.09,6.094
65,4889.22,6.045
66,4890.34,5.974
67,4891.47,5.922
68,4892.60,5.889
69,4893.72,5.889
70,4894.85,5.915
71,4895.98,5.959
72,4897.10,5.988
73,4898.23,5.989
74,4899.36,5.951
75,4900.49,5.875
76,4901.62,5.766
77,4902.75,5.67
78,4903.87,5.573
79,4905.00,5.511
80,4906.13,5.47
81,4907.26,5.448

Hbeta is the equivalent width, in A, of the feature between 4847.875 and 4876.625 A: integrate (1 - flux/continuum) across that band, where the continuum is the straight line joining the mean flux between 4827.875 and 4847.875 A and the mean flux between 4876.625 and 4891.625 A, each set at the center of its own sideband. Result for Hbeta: 2.16 A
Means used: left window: 6.33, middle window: 5.67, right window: 5.95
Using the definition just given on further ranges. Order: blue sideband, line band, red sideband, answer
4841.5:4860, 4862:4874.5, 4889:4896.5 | 0.8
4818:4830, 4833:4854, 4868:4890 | -1.2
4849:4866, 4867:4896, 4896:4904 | -0.6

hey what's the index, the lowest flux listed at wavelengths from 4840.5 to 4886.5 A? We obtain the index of 4.958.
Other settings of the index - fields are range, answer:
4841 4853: 6.007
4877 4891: 5.694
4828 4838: 6.25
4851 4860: 5.149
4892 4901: 5.875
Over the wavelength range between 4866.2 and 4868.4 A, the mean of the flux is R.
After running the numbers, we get 5.64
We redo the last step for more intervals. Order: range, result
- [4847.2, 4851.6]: 6.2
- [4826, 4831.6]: 6.25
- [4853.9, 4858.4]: 5.7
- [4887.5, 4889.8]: 6.09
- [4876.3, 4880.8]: 5.75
